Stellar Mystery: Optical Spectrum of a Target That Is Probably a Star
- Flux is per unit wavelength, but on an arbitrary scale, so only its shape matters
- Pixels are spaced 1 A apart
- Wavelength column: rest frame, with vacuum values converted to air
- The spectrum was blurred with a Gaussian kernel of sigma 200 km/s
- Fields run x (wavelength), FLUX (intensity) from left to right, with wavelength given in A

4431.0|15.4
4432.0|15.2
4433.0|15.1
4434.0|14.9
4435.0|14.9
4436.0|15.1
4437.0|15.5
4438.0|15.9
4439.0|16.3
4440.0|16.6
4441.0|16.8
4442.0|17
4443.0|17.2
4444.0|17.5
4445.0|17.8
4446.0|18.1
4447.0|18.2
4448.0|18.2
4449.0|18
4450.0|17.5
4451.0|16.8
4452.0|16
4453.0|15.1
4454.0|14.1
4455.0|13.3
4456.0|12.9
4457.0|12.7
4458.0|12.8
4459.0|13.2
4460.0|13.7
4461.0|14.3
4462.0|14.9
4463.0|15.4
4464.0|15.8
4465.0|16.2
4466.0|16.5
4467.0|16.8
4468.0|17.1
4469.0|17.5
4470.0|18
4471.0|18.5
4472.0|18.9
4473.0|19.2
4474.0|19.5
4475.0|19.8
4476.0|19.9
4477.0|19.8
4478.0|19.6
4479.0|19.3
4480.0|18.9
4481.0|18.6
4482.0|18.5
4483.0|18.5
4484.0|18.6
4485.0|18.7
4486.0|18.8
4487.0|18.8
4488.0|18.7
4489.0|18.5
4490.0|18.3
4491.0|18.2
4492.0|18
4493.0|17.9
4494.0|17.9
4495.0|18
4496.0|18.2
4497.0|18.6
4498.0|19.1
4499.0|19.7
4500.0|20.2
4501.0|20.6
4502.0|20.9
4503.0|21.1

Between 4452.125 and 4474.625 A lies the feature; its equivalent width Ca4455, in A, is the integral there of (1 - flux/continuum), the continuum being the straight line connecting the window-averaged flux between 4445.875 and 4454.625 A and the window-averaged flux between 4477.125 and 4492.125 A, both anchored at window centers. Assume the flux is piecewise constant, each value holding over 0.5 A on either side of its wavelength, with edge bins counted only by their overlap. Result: 2.3 A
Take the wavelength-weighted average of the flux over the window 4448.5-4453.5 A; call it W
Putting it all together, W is 16.7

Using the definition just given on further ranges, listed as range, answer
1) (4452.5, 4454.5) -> 14.6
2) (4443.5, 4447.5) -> 17.9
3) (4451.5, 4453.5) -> 15.6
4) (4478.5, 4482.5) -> 18.8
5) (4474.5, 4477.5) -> 19.8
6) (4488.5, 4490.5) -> 18.4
